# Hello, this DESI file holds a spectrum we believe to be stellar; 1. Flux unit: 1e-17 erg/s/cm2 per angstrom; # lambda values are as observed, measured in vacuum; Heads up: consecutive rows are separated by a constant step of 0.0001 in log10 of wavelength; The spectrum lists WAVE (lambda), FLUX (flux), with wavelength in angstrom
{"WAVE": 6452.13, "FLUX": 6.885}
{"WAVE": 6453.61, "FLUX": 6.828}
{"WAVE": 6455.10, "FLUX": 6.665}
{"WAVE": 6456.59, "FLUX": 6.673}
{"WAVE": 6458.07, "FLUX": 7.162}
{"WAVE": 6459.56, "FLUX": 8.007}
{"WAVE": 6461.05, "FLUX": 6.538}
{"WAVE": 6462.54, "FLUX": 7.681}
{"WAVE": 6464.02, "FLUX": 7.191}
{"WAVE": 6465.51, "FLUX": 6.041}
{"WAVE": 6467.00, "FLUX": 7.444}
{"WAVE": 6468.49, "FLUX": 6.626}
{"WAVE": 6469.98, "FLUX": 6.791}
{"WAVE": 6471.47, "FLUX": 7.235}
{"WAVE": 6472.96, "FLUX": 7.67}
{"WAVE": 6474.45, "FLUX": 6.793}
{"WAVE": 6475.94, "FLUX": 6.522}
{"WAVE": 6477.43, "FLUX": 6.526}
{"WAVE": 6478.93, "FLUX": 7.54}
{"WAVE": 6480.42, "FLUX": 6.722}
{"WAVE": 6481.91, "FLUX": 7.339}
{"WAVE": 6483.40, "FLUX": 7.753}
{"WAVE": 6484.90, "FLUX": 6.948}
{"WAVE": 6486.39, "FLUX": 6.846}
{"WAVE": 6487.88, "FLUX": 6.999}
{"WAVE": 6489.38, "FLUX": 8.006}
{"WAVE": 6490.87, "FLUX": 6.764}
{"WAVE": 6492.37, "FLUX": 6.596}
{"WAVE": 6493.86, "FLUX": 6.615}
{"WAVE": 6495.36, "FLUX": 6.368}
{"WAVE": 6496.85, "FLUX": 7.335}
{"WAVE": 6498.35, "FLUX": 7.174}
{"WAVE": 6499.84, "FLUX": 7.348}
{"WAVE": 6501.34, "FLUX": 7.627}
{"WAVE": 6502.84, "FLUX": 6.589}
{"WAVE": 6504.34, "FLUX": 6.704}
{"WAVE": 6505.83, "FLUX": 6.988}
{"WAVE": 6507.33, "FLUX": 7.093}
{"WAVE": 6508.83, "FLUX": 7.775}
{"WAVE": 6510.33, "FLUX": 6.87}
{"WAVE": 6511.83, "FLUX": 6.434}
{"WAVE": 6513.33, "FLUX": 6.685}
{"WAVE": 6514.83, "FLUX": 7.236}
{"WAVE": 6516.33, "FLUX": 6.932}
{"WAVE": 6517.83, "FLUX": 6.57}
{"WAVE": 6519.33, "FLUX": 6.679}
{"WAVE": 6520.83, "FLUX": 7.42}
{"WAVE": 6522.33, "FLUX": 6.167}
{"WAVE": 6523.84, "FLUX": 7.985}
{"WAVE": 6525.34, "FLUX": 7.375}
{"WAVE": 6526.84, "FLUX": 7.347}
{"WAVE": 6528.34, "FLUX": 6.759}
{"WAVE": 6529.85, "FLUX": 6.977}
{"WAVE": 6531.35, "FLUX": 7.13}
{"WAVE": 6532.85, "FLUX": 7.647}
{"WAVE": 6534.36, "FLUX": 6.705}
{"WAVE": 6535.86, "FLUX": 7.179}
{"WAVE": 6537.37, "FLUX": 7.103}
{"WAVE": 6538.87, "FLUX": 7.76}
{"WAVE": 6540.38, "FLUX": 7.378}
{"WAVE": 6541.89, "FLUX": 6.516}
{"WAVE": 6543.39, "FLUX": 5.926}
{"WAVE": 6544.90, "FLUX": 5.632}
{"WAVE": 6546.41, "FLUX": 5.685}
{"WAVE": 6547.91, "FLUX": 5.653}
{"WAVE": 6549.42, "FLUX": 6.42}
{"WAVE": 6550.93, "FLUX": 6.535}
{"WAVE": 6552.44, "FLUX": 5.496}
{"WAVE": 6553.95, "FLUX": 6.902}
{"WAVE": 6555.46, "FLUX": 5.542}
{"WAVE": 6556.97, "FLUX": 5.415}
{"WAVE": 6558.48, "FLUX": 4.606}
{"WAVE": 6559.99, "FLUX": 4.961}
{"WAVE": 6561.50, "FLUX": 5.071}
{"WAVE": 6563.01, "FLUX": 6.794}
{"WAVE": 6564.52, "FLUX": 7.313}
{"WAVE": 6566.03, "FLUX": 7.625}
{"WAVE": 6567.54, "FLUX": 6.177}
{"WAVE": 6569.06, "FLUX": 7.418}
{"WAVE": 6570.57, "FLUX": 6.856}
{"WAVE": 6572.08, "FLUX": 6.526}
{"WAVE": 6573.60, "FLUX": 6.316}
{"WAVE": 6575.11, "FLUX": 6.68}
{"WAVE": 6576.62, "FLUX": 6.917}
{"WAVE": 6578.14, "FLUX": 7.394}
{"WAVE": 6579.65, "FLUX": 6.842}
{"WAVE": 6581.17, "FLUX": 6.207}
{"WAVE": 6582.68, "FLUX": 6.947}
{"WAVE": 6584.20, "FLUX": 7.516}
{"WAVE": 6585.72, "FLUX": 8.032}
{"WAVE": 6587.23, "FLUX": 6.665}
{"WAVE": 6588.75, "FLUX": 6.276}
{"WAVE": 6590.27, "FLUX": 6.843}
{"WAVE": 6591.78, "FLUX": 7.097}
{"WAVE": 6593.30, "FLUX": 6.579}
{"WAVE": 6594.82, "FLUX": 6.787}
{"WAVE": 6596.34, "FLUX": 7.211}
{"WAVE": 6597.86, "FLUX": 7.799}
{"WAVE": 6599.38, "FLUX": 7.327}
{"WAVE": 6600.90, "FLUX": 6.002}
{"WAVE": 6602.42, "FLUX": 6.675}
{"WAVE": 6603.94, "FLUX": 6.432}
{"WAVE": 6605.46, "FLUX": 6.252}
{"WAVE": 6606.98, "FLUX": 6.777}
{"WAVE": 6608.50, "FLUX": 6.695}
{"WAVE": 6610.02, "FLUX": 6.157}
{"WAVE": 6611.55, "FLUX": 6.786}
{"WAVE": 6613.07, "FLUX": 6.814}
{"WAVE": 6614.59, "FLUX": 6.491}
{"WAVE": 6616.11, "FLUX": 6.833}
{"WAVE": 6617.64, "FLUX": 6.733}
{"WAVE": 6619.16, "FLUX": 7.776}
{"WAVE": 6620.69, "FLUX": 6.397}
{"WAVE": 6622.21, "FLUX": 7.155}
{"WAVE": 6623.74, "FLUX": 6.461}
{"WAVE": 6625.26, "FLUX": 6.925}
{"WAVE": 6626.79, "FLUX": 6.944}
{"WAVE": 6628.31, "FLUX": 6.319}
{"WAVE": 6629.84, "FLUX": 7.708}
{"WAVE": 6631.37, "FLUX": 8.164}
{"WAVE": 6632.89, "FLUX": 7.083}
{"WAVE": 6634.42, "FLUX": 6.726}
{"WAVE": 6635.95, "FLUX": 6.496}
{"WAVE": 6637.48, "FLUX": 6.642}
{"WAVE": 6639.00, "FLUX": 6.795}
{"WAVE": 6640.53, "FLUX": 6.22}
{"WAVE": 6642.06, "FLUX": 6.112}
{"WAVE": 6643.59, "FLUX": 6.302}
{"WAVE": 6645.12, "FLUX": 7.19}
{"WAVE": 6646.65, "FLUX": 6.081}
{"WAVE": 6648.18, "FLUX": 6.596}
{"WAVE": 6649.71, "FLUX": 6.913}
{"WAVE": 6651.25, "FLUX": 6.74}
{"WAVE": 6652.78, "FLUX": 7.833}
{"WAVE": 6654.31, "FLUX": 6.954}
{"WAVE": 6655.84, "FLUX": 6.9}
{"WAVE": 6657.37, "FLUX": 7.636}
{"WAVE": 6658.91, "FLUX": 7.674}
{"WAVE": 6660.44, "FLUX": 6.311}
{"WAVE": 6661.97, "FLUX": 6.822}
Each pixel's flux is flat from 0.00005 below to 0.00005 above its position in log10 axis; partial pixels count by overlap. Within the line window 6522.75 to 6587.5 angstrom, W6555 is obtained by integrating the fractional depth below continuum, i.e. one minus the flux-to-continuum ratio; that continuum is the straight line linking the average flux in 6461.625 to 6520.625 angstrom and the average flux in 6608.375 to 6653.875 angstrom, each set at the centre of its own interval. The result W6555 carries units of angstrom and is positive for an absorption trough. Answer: 2.5 angstrom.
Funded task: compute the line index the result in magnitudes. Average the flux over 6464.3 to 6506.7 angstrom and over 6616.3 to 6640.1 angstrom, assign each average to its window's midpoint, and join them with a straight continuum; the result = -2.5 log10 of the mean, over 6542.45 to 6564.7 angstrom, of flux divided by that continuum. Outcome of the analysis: 0.19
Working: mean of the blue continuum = 7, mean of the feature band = 5.83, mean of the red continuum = 6.94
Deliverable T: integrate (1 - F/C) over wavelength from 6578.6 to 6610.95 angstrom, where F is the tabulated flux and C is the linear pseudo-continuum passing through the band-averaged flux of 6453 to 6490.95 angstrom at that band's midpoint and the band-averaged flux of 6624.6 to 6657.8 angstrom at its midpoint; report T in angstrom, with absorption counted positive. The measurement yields 0.47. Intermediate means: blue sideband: 7.06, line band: 6.82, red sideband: 6.87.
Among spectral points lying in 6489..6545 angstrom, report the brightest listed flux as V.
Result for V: 8.006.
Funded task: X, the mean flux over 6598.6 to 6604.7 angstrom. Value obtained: 6.61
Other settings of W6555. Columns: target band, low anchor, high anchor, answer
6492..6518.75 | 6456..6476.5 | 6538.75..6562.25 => -1.76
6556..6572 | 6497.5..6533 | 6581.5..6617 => 1.59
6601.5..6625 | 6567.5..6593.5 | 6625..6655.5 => 0.54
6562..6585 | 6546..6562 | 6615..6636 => -3.26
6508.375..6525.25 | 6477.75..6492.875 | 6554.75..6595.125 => -0.10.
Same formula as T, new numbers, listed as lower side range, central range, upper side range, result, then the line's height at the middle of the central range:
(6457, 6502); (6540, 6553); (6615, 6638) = 1.7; 7.02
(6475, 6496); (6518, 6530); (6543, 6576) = -0.9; 6.55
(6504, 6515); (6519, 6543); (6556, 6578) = -1.4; 6.74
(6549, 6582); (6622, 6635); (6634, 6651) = -1.1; 6.52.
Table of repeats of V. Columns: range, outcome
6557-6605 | 8.032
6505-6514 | 7.775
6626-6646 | 8.164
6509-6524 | 7.985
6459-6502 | 8.007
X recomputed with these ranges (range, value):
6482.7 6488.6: 7.13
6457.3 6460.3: 7.58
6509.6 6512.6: 6.65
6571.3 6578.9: 6.77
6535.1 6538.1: 7.14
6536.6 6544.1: 6.94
